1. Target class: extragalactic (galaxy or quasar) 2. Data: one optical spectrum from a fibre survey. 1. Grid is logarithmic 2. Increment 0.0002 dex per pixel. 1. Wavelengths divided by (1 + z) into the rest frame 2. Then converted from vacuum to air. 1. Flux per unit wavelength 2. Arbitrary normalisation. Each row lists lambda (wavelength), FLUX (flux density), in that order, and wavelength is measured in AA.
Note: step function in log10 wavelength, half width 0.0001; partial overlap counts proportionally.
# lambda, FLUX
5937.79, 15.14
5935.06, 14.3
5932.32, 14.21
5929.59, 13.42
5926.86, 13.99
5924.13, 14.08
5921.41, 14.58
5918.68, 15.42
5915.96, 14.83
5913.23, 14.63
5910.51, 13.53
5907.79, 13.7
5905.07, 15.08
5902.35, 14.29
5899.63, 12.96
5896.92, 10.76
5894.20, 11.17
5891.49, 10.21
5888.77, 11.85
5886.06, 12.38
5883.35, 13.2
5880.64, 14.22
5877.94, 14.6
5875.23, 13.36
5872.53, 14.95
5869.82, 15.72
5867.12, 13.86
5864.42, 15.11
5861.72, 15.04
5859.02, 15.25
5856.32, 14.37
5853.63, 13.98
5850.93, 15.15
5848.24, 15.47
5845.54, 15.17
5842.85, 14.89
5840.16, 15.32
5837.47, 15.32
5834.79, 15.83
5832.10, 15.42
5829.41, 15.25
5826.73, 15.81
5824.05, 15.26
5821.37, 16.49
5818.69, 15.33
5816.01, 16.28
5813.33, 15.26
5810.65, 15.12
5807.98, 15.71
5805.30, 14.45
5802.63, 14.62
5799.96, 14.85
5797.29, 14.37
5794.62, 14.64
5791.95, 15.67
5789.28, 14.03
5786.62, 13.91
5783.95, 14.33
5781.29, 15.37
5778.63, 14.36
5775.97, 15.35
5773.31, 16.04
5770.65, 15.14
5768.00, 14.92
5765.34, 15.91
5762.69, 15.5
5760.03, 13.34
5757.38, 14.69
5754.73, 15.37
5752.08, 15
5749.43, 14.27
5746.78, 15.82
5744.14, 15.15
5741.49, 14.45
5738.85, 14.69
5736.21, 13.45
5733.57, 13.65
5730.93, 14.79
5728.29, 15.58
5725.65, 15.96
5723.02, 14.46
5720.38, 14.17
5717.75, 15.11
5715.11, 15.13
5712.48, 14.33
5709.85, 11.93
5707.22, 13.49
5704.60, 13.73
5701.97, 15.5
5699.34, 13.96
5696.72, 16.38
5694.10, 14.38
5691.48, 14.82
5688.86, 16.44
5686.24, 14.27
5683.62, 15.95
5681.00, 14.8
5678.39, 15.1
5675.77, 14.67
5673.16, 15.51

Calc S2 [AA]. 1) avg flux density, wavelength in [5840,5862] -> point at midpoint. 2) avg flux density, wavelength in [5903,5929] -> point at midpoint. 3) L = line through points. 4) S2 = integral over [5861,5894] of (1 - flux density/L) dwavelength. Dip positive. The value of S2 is 2.5 AA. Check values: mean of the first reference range 14.9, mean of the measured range 13.6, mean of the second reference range 14.4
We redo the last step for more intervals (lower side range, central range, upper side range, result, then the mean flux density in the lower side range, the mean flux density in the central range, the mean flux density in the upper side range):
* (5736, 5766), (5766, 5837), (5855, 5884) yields -2.2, 14.8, 15.2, 14.5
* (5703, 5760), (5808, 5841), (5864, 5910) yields -4.2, 14.5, 15.6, 13.3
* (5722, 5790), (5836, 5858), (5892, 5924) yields -1.3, 14.8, 15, 13.6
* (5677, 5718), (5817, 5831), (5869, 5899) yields -2.3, 14.7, 15.6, 12.9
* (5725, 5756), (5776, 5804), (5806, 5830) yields 1.2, 14.8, 14.7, 15.6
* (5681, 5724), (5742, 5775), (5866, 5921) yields -1.8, 14.6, 15.1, 13.6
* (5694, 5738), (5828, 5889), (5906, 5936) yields -1.4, 14.5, 14.6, 14.3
